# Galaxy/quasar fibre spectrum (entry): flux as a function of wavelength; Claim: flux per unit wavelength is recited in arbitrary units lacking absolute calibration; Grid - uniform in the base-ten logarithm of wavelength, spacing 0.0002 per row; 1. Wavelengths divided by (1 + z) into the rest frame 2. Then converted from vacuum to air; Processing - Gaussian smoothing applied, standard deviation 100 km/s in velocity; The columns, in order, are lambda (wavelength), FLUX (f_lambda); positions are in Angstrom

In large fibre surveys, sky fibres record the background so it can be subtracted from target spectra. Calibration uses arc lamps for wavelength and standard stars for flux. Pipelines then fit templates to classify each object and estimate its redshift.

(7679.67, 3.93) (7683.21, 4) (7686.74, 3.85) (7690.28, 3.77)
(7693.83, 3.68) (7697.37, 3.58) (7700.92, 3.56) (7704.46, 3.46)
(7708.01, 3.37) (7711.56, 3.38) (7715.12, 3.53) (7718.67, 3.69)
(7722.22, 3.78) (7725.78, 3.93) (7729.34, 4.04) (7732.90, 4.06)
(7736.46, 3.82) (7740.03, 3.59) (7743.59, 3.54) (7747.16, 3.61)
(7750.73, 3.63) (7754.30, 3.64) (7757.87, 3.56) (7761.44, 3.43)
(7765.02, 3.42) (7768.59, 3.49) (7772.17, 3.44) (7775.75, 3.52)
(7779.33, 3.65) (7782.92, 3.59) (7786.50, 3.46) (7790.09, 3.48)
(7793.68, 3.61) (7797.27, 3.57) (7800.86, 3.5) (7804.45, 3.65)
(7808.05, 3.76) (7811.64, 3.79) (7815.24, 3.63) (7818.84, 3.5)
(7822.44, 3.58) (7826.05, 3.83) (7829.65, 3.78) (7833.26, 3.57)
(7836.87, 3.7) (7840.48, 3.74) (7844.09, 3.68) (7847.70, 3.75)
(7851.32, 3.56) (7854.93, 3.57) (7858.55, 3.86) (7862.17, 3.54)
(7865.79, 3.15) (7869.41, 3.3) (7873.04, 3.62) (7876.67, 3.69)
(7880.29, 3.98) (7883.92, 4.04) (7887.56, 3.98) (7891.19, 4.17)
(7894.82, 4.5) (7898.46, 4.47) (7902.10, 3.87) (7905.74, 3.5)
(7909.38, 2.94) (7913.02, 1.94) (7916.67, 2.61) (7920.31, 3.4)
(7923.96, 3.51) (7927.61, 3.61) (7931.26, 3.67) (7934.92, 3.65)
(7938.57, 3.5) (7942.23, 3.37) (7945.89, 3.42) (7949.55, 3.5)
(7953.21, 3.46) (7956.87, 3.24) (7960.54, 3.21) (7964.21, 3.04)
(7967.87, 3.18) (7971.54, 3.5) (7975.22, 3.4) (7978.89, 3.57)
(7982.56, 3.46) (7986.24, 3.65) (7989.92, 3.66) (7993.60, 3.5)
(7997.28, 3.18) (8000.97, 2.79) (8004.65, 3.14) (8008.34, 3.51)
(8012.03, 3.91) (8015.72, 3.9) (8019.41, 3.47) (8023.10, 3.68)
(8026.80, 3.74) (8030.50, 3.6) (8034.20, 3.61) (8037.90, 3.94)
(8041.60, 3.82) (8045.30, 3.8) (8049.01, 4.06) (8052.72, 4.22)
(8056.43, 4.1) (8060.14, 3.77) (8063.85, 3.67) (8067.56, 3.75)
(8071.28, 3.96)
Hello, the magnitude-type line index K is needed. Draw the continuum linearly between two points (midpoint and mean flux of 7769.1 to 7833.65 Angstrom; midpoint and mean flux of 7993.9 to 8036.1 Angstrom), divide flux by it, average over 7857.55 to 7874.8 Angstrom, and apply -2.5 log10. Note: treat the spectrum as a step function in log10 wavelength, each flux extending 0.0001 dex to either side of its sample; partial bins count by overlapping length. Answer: 0.030 mag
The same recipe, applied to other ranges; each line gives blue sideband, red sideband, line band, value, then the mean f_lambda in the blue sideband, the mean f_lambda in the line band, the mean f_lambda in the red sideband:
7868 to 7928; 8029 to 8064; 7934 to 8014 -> 0.103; 3.6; 3.4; 3.87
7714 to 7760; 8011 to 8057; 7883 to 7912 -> -0.027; 3.73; 3.87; 3.83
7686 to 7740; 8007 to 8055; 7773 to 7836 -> 0.032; 3.69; 3.61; 3.79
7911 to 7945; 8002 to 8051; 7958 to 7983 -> 0.037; 3.25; 3.33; 3.69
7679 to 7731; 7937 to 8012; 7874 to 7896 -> -0.159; 3.7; 4.03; 3.38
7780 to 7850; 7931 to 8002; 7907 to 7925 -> 0.207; 3.64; 2.87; 3.4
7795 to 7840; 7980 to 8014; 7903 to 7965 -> 0.072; 3.66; 3.28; 3.43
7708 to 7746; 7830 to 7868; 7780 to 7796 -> 0.037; 3.72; 3.54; 3.62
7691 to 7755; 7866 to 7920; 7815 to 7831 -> -0.012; 3.66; 3.66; 3.59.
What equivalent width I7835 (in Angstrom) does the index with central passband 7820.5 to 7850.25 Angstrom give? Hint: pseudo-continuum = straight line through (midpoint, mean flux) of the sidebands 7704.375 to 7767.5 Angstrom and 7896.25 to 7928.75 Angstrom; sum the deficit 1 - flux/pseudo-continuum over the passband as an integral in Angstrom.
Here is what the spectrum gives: -2.0 Angstrom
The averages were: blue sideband 3.64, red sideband 3.32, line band 3.7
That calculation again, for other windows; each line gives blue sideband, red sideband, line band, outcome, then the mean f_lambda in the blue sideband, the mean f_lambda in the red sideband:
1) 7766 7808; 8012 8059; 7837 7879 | 0.4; 3.55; 3.83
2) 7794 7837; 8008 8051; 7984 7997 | 0.7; 3.65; 3.76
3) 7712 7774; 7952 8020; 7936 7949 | 0.0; 3.65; 3.41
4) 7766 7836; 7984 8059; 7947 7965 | 1.7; 3.6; 3.66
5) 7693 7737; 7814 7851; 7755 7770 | 0.8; 3.68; 3.67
